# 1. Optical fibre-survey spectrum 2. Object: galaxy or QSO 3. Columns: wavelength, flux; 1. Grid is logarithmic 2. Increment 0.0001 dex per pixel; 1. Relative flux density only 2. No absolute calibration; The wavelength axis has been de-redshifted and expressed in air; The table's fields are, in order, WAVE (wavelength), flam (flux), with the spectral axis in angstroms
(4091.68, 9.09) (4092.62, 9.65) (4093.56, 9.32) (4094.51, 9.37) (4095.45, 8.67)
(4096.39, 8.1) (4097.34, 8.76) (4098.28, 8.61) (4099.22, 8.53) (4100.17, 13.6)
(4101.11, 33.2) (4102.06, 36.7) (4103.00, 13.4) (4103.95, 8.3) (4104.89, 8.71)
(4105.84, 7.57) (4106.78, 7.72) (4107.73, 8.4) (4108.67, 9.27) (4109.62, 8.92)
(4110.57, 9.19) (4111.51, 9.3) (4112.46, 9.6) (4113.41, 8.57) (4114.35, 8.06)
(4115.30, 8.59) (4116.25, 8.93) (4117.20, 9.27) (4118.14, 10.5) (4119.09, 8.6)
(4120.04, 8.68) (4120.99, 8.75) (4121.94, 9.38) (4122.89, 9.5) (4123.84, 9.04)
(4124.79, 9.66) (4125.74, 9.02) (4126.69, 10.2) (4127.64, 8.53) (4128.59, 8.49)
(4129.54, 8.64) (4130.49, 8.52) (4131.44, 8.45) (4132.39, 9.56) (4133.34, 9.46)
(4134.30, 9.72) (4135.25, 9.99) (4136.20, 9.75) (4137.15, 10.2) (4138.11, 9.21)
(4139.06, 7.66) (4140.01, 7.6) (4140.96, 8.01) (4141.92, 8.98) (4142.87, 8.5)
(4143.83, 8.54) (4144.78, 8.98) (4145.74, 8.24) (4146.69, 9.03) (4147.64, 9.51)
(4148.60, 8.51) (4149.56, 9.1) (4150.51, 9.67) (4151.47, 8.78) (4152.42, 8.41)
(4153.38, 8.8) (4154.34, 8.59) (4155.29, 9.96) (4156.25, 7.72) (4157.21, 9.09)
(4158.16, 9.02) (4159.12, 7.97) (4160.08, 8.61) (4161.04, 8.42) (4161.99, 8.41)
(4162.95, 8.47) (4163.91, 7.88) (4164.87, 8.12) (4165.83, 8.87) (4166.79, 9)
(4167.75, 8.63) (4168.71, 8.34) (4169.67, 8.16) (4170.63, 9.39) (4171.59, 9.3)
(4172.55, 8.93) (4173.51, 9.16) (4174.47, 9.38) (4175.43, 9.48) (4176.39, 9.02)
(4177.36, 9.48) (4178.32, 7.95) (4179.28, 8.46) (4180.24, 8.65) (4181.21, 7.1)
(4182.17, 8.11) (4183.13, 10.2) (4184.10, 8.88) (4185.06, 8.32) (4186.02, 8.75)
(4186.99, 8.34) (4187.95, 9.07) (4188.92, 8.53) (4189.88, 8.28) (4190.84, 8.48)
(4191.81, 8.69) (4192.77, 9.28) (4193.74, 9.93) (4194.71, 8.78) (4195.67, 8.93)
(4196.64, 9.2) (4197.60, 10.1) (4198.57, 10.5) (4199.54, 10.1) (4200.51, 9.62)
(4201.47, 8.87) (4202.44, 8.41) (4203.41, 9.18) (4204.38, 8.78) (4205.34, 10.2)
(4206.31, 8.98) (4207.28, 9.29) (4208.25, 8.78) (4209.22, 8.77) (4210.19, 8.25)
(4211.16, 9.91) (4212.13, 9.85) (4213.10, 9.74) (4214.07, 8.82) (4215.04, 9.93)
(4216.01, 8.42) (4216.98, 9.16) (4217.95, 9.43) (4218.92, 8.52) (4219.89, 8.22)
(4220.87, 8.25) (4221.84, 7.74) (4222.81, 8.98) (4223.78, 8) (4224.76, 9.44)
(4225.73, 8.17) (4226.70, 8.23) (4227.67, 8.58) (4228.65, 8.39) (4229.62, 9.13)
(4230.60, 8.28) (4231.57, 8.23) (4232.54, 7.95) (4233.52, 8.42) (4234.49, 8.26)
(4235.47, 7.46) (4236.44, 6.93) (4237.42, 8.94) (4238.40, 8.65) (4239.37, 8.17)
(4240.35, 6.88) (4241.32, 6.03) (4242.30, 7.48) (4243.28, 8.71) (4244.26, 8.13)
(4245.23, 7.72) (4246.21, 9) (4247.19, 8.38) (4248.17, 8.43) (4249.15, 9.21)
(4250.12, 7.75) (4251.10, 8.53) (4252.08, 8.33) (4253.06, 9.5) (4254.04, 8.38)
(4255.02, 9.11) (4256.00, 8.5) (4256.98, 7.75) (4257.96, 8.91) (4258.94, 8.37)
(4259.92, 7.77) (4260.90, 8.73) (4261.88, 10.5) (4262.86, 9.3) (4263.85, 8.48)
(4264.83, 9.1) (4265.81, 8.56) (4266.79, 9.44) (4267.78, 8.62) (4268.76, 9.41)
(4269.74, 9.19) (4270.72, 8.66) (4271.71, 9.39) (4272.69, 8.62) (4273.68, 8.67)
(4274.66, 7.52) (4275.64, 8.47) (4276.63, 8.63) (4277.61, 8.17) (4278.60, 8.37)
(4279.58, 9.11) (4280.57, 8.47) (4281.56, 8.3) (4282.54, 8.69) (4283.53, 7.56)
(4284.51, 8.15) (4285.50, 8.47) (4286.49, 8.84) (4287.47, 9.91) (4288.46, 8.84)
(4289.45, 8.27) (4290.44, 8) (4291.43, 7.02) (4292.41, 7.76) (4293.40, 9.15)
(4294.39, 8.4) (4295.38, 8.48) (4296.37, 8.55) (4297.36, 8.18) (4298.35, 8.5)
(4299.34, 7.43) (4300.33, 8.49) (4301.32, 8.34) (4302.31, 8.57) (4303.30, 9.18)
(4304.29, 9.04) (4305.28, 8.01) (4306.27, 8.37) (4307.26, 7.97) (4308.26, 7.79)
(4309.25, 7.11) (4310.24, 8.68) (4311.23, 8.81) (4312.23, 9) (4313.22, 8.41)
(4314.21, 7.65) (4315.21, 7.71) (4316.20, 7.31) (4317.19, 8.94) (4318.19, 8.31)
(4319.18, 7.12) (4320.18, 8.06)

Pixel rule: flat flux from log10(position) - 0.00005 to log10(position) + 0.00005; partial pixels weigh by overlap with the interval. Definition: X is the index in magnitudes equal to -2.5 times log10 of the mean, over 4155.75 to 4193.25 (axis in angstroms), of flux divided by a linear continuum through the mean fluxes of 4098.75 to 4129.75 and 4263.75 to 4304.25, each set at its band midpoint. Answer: 0.152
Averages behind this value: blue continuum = 10.8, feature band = 8.67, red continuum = 8.54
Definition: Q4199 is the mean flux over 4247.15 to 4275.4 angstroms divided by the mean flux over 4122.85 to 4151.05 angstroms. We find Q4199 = 1.0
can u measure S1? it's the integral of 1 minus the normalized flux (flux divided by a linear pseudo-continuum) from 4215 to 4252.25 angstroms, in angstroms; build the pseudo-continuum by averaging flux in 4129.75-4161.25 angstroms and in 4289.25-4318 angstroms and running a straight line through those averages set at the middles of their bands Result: 0.97 angstroms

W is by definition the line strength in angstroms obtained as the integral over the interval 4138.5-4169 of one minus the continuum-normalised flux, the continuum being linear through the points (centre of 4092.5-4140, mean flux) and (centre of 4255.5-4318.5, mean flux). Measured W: 3.7 angstroms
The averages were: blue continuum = 10.2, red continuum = 8.48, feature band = 8.61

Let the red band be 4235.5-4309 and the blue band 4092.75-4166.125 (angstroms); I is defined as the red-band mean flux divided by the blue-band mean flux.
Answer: 0.9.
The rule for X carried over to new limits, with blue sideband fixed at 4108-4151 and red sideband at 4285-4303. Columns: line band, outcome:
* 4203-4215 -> -0.06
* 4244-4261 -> 0.01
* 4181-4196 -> 0.00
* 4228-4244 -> 0.08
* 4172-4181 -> -0.01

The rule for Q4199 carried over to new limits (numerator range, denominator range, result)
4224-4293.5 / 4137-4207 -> 0.96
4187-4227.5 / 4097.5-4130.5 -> 0.85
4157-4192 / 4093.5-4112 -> 0.73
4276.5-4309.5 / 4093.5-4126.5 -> 0.79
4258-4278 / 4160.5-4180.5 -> 1.01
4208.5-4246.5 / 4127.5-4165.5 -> 0.96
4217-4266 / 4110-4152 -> 0.93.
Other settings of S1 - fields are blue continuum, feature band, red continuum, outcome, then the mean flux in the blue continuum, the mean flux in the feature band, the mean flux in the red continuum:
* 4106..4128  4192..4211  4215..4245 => -1.8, 9.01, 9.26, 8.27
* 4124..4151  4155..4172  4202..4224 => 0.7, 8.99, 8.61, 8.95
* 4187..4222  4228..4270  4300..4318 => 1.5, 9.09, 8.44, 8.3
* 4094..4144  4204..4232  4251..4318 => 0.9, 10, 8.85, 8.5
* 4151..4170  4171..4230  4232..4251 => -4.5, 8.57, 8.94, 8.04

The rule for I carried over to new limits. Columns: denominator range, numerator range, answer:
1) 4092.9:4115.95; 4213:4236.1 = 0.76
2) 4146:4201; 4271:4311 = 0.95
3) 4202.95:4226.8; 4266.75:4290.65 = 0.97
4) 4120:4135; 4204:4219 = 1.01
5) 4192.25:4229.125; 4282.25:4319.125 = 0.92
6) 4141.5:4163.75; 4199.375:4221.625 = 1.04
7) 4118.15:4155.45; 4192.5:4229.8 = 1.01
